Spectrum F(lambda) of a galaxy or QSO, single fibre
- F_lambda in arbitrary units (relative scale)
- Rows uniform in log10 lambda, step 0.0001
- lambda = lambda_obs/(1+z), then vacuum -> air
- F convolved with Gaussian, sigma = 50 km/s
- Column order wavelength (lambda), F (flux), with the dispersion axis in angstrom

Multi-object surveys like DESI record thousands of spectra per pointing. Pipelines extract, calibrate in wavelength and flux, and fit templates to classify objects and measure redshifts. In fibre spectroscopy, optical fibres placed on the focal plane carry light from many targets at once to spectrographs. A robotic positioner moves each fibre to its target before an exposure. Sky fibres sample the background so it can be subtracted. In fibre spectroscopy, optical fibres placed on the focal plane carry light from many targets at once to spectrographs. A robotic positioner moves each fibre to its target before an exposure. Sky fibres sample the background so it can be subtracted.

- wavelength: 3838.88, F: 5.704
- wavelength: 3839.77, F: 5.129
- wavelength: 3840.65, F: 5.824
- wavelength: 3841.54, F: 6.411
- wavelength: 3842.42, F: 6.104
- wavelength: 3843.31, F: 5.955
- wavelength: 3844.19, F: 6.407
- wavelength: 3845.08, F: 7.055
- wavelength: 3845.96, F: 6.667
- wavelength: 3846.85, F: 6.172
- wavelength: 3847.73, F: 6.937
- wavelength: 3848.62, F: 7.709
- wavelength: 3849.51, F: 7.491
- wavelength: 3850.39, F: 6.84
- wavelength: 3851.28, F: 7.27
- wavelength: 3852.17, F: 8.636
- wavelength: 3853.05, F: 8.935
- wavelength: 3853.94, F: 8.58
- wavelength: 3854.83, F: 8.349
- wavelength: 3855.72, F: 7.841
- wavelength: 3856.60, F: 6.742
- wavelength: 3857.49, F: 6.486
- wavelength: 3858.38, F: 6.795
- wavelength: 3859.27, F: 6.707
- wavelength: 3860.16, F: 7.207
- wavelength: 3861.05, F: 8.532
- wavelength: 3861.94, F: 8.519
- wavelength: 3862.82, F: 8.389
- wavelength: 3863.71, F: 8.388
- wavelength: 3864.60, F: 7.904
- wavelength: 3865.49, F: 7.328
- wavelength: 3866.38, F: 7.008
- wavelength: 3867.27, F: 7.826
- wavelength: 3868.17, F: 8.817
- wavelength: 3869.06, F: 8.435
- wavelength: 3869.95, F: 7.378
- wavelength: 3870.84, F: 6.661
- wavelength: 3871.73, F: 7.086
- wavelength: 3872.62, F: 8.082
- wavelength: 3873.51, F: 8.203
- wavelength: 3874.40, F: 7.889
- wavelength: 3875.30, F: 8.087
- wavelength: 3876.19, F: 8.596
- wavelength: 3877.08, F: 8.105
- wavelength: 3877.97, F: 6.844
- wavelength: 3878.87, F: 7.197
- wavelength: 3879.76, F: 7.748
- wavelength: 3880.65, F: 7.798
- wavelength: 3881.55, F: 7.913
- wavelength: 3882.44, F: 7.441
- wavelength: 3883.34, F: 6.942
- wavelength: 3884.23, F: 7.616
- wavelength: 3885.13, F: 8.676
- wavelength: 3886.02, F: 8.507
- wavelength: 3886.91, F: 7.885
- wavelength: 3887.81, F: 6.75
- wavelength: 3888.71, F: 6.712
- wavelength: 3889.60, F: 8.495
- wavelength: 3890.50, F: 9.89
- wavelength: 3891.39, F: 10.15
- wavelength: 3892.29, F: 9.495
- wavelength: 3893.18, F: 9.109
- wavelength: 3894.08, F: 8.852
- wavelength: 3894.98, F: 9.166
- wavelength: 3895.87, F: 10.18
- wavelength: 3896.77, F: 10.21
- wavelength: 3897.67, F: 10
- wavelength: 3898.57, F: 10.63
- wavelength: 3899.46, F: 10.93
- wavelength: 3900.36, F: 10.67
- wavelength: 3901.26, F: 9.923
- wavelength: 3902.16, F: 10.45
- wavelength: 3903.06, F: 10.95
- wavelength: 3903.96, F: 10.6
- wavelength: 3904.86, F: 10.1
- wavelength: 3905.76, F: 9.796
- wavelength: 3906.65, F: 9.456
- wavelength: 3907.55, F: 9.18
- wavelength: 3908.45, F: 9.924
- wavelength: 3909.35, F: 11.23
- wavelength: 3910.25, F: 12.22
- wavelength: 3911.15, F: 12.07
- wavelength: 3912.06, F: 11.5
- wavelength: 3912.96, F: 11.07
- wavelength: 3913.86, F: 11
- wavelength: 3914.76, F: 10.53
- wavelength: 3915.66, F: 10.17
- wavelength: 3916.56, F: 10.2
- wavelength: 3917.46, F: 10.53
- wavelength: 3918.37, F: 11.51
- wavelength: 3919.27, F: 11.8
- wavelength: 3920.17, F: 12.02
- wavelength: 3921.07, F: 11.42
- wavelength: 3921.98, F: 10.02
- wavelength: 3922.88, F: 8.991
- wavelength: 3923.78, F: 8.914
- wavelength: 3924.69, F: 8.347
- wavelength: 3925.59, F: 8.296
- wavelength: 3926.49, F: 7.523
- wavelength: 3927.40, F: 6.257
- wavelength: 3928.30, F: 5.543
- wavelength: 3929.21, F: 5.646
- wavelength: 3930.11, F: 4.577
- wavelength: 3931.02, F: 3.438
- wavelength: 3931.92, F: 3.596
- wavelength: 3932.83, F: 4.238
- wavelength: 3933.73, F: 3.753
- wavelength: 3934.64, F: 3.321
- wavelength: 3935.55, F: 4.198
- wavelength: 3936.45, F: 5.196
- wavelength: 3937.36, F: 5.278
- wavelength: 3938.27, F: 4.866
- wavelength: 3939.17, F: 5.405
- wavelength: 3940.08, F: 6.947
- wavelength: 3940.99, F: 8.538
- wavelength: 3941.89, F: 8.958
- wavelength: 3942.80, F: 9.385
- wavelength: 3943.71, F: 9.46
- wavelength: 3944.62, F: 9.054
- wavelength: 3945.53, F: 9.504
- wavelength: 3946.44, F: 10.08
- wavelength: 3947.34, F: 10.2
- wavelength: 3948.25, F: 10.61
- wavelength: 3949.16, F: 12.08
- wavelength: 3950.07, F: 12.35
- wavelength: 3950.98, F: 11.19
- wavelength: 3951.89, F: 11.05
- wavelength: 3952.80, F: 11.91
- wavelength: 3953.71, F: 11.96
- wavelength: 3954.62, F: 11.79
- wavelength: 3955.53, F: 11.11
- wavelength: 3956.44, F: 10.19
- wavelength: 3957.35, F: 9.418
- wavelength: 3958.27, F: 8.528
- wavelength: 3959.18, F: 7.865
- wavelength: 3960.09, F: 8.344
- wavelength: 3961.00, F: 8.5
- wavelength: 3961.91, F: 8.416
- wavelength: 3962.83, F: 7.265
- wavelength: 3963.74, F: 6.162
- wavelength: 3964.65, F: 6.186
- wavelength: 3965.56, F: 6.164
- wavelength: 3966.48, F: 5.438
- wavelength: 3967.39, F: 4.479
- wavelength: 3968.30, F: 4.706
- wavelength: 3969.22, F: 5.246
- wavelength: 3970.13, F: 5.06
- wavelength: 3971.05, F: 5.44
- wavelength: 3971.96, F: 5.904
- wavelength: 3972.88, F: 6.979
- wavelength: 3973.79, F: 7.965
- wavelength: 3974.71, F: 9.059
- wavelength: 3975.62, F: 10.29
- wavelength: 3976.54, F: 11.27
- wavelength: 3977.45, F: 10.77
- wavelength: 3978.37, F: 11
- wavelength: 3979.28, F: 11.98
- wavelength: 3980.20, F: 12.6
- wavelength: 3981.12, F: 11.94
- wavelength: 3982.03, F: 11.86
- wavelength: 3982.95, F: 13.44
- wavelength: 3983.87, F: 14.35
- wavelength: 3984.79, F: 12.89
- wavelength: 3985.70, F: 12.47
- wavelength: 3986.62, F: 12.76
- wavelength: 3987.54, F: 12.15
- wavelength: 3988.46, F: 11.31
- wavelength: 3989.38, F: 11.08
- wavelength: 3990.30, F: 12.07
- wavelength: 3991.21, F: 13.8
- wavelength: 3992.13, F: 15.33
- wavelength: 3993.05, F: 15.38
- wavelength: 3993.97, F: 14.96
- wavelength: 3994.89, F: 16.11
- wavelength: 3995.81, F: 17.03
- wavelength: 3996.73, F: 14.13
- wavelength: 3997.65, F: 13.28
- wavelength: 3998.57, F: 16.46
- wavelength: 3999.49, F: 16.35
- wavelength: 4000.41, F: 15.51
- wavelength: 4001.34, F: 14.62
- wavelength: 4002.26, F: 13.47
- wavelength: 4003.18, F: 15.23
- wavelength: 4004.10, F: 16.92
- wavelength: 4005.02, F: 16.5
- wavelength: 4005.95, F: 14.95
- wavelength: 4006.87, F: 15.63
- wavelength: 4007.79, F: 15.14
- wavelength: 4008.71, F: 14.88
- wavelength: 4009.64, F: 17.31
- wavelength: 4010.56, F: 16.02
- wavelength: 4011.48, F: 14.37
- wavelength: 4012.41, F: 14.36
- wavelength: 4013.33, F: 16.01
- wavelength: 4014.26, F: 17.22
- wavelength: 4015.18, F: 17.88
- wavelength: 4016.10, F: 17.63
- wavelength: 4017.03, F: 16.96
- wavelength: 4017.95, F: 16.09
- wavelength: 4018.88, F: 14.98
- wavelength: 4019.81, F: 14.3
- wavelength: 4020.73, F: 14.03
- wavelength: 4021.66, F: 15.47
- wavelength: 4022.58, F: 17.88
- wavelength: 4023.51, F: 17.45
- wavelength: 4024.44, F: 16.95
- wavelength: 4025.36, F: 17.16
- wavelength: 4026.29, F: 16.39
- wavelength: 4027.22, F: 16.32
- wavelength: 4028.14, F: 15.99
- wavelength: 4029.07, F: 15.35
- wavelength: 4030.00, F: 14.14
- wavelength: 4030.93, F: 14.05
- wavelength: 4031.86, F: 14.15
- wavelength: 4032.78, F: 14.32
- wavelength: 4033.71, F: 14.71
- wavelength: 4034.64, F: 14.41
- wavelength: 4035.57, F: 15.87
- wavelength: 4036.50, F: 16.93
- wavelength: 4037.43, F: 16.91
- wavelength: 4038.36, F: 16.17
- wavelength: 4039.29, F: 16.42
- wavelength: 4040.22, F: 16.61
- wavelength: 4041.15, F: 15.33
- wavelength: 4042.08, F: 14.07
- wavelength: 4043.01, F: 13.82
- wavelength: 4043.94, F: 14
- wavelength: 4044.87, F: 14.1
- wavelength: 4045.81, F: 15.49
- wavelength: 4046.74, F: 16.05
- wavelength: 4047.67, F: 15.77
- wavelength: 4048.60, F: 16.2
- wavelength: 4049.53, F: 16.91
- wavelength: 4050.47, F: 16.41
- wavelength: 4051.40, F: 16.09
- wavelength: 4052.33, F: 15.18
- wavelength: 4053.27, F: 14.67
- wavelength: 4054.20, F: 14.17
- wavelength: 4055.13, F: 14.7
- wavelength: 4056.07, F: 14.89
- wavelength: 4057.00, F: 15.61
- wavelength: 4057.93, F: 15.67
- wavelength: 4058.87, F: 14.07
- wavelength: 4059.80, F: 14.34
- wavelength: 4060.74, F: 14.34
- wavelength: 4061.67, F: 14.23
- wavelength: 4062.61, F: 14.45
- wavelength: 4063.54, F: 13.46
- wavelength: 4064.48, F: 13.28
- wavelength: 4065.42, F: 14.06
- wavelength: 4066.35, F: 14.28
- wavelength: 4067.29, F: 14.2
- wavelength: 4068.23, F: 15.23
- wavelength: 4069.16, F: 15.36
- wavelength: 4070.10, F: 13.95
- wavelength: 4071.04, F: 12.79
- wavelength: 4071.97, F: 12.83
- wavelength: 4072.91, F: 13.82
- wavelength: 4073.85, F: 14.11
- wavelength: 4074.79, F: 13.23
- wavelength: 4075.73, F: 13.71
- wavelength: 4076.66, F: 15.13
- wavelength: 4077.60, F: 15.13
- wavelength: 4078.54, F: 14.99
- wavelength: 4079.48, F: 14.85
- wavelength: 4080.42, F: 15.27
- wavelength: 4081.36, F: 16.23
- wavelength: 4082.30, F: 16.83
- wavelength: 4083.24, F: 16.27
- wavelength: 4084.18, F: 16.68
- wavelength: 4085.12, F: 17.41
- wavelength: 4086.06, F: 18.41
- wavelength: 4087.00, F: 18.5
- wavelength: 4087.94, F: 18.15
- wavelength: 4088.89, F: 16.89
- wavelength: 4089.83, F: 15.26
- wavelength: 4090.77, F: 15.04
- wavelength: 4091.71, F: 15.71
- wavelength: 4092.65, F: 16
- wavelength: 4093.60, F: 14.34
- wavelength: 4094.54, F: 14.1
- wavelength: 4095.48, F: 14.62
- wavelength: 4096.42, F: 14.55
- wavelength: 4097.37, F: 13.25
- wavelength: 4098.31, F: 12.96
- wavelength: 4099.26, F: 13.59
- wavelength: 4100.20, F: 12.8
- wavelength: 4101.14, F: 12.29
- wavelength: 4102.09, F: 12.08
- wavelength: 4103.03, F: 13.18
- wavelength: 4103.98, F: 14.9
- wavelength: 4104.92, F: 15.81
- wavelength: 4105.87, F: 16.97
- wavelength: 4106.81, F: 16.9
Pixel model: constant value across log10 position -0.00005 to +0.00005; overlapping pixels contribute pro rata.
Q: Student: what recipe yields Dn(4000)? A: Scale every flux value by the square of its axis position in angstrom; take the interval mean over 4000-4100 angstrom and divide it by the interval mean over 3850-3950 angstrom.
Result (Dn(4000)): 1.95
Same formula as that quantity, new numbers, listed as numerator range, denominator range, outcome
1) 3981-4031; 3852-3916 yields 1.82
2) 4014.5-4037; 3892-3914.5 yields 1.63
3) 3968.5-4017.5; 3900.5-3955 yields 1.52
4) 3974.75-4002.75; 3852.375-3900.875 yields 1.71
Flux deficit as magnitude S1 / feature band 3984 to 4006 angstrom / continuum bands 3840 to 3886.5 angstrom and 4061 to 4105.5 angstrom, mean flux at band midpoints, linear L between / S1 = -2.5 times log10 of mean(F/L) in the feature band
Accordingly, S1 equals -0.206 mag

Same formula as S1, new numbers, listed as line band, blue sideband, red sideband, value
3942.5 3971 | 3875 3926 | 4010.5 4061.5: 0.33 mag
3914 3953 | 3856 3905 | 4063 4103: 0.21 mag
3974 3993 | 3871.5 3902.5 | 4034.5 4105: -0.01 mag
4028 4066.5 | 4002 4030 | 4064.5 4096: 0.04 mag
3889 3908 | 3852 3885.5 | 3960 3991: -0.20 mag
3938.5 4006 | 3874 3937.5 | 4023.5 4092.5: 0.08 mag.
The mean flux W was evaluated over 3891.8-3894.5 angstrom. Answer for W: 9.17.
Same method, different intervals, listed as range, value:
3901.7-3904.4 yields 10.6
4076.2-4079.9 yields 15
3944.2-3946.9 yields 9.58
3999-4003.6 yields 15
